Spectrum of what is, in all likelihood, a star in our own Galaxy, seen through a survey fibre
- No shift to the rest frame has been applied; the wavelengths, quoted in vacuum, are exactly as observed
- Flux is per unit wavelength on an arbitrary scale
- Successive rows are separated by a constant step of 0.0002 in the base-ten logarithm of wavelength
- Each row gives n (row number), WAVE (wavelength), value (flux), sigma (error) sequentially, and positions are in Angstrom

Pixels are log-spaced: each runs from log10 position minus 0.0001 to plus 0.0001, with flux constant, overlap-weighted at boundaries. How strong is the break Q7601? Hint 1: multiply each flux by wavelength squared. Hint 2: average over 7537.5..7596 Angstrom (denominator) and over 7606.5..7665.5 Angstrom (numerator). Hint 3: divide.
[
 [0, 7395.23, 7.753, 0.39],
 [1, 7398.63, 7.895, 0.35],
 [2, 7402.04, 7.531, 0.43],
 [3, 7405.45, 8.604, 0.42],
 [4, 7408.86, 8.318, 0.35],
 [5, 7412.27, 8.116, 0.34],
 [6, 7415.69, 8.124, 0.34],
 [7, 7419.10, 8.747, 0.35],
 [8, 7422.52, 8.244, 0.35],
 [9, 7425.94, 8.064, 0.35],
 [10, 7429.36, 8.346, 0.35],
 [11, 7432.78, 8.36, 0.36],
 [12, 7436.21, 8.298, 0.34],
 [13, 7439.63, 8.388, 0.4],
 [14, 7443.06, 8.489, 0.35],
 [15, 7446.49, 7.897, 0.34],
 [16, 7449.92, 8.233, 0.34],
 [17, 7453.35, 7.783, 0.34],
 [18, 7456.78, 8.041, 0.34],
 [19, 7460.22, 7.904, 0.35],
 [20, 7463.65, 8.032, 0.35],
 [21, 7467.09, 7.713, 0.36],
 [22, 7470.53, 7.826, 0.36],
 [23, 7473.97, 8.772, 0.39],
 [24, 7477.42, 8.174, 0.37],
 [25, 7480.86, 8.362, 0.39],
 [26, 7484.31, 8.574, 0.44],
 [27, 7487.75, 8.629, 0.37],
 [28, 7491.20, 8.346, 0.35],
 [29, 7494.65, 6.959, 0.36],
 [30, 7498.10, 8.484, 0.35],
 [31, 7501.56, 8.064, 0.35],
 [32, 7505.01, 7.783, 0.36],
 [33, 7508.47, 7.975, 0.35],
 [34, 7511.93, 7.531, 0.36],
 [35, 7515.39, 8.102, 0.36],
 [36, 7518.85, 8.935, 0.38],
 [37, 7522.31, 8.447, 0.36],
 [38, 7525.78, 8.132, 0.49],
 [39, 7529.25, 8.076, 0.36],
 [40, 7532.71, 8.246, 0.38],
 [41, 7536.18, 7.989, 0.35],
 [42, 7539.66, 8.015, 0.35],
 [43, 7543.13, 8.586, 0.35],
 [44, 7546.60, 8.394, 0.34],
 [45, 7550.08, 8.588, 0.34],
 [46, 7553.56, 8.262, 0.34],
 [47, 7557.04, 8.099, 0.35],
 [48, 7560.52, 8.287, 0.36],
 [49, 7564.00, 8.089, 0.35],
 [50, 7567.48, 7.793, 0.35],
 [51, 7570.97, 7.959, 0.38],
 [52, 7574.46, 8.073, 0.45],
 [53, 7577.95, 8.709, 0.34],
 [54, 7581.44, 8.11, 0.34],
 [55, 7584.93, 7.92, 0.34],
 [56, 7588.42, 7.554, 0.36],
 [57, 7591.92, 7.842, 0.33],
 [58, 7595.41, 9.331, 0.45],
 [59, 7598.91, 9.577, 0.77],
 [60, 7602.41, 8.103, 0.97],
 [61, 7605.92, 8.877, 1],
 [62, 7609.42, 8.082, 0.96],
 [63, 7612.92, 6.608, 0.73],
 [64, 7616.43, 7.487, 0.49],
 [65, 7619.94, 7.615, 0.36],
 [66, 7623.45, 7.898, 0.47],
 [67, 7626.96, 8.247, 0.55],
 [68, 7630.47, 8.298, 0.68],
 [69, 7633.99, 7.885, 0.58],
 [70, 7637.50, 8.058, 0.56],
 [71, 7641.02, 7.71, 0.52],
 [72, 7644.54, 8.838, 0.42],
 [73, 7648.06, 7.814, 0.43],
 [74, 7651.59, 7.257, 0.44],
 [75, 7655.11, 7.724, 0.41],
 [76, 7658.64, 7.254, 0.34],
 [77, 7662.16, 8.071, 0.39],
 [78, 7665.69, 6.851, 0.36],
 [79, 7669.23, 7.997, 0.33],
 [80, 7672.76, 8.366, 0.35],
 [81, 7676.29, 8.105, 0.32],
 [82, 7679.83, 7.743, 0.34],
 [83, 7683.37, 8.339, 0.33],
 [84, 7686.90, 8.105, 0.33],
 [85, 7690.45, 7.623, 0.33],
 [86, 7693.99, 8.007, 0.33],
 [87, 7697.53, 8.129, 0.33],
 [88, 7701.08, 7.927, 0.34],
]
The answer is 0.97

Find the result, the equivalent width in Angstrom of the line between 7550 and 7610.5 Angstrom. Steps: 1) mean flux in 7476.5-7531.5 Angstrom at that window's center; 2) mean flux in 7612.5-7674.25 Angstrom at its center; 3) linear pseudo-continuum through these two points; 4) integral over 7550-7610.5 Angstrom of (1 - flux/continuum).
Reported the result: -2.5 Angstrom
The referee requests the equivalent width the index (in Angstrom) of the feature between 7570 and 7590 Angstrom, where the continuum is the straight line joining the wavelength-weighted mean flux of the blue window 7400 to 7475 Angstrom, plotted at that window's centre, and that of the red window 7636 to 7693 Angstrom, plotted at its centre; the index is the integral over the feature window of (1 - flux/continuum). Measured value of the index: -0.21 Angstrom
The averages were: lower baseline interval 8.17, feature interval 8.06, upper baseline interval 7.87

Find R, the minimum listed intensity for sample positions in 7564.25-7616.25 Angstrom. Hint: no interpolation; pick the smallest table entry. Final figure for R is 6.608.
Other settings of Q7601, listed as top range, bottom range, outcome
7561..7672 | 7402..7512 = 1.02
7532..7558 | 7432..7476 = 1.04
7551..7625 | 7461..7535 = 1.02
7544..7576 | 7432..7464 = 1.04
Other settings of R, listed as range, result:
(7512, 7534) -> 8.076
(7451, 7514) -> 6.959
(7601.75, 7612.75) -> 8.082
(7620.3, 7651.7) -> 7.257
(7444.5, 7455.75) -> 7.783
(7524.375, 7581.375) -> 7.793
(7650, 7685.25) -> 6.851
